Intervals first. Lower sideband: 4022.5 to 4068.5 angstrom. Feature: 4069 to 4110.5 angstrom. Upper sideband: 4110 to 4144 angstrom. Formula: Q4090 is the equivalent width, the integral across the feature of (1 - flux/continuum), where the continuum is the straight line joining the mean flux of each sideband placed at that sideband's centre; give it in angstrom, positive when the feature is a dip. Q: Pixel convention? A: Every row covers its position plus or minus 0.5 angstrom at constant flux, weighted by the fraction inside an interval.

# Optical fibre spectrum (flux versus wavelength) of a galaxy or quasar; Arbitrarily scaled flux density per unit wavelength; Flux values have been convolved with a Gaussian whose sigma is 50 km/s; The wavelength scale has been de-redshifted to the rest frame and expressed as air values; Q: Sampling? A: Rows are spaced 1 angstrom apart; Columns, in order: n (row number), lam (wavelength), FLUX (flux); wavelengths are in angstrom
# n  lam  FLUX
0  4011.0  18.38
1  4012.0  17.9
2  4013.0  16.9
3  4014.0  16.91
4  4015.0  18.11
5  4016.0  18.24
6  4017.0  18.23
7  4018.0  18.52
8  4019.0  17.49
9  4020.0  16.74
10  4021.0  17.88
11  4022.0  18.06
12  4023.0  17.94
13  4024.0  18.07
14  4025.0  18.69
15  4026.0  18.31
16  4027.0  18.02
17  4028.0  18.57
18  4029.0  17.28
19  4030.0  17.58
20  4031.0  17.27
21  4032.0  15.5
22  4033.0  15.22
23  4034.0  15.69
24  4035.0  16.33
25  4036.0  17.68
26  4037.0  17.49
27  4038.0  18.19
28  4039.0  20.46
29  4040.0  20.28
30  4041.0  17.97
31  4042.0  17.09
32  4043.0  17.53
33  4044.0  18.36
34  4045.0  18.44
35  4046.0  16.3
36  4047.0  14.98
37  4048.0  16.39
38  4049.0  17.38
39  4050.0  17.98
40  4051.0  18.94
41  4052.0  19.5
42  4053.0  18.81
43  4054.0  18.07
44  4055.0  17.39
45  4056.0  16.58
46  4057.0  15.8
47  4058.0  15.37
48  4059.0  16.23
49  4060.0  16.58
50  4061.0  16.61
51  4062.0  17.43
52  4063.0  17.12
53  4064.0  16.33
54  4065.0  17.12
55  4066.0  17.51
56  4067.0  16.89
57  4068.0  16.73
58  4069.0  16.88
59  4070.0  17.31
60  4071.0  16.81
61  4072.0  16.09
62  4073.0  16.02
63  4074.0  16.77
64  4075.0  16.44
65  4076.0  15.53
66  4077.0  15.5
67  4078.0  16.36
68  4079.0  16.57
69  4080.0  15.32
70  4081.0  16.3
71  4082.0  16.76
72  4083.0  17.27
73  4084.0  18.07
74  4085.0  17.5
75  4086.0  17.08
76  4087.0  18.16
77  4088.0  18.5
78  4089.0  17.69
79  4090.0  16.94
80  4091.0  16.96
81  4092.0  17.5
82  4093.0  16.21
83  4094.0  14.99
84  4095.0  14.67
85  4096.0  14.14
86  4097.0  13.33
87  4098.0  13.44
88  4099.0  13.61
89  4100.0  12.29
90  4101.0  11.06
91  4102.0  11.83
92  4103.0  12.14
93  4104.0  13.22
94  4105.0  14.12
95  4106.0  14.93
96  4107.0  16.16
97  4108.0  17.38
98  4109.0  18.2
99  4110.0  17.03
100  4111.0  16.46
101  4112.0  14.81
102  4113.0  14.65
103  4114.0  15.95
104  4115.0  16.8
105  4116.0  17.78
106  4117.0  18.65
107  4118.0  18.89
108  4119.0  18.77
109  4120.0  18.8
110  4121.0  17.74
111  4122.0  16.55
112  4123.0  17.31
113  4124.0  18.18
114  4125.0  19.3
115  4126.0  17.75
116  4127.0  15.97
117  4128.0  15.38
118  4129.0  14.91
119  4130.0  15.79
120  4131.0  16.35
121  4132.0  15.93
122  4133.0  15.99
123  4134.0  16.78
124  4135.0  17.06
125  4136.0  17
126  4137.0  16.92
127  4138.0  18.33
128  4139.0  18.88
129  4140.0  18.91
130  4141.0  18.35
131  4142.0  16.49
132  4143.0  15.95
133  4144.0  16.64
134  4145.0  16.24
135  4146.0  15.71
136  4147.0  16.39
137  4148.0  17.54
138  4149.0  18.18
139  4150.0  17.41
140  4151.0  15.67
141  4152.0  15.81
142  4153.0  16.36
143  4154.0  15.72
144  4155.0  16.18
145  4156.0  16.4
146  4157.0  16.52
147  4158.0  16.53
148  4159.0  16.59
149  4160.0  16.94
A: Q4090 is 3.48 angstrom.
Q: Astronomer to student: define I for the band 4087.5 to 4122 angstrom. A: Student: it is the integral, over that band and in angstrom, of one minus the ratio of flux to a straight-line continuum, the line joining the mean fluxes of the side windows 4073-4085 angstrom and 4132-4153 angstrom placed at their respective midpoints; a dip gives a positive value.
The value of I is 1.9 angstrom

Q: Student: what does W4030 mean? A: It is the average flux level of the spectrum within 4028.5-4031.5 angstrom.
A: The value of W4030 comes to 17.4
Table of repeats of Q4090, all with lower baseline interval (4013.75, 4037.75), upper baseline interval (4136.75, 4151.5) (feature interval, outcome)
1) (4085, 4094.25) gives 0.1 angstrom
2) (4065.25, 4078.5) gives 0.6 angstrom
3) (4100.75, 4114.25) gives 1.9 angstrom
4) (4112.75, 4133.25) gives 0.2 angstrom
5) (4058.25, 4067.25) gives 0.3 angstrom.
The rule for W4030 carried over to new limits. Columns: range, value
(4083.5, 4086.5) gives 17.6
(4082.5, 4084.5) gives 17.7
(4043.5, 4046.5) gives 17.7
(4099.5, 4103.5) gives 11.8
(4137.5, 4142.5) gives 18.2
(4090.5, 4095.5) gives 16.1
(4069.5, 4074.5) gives 16.6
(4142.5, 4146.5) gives 16.1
